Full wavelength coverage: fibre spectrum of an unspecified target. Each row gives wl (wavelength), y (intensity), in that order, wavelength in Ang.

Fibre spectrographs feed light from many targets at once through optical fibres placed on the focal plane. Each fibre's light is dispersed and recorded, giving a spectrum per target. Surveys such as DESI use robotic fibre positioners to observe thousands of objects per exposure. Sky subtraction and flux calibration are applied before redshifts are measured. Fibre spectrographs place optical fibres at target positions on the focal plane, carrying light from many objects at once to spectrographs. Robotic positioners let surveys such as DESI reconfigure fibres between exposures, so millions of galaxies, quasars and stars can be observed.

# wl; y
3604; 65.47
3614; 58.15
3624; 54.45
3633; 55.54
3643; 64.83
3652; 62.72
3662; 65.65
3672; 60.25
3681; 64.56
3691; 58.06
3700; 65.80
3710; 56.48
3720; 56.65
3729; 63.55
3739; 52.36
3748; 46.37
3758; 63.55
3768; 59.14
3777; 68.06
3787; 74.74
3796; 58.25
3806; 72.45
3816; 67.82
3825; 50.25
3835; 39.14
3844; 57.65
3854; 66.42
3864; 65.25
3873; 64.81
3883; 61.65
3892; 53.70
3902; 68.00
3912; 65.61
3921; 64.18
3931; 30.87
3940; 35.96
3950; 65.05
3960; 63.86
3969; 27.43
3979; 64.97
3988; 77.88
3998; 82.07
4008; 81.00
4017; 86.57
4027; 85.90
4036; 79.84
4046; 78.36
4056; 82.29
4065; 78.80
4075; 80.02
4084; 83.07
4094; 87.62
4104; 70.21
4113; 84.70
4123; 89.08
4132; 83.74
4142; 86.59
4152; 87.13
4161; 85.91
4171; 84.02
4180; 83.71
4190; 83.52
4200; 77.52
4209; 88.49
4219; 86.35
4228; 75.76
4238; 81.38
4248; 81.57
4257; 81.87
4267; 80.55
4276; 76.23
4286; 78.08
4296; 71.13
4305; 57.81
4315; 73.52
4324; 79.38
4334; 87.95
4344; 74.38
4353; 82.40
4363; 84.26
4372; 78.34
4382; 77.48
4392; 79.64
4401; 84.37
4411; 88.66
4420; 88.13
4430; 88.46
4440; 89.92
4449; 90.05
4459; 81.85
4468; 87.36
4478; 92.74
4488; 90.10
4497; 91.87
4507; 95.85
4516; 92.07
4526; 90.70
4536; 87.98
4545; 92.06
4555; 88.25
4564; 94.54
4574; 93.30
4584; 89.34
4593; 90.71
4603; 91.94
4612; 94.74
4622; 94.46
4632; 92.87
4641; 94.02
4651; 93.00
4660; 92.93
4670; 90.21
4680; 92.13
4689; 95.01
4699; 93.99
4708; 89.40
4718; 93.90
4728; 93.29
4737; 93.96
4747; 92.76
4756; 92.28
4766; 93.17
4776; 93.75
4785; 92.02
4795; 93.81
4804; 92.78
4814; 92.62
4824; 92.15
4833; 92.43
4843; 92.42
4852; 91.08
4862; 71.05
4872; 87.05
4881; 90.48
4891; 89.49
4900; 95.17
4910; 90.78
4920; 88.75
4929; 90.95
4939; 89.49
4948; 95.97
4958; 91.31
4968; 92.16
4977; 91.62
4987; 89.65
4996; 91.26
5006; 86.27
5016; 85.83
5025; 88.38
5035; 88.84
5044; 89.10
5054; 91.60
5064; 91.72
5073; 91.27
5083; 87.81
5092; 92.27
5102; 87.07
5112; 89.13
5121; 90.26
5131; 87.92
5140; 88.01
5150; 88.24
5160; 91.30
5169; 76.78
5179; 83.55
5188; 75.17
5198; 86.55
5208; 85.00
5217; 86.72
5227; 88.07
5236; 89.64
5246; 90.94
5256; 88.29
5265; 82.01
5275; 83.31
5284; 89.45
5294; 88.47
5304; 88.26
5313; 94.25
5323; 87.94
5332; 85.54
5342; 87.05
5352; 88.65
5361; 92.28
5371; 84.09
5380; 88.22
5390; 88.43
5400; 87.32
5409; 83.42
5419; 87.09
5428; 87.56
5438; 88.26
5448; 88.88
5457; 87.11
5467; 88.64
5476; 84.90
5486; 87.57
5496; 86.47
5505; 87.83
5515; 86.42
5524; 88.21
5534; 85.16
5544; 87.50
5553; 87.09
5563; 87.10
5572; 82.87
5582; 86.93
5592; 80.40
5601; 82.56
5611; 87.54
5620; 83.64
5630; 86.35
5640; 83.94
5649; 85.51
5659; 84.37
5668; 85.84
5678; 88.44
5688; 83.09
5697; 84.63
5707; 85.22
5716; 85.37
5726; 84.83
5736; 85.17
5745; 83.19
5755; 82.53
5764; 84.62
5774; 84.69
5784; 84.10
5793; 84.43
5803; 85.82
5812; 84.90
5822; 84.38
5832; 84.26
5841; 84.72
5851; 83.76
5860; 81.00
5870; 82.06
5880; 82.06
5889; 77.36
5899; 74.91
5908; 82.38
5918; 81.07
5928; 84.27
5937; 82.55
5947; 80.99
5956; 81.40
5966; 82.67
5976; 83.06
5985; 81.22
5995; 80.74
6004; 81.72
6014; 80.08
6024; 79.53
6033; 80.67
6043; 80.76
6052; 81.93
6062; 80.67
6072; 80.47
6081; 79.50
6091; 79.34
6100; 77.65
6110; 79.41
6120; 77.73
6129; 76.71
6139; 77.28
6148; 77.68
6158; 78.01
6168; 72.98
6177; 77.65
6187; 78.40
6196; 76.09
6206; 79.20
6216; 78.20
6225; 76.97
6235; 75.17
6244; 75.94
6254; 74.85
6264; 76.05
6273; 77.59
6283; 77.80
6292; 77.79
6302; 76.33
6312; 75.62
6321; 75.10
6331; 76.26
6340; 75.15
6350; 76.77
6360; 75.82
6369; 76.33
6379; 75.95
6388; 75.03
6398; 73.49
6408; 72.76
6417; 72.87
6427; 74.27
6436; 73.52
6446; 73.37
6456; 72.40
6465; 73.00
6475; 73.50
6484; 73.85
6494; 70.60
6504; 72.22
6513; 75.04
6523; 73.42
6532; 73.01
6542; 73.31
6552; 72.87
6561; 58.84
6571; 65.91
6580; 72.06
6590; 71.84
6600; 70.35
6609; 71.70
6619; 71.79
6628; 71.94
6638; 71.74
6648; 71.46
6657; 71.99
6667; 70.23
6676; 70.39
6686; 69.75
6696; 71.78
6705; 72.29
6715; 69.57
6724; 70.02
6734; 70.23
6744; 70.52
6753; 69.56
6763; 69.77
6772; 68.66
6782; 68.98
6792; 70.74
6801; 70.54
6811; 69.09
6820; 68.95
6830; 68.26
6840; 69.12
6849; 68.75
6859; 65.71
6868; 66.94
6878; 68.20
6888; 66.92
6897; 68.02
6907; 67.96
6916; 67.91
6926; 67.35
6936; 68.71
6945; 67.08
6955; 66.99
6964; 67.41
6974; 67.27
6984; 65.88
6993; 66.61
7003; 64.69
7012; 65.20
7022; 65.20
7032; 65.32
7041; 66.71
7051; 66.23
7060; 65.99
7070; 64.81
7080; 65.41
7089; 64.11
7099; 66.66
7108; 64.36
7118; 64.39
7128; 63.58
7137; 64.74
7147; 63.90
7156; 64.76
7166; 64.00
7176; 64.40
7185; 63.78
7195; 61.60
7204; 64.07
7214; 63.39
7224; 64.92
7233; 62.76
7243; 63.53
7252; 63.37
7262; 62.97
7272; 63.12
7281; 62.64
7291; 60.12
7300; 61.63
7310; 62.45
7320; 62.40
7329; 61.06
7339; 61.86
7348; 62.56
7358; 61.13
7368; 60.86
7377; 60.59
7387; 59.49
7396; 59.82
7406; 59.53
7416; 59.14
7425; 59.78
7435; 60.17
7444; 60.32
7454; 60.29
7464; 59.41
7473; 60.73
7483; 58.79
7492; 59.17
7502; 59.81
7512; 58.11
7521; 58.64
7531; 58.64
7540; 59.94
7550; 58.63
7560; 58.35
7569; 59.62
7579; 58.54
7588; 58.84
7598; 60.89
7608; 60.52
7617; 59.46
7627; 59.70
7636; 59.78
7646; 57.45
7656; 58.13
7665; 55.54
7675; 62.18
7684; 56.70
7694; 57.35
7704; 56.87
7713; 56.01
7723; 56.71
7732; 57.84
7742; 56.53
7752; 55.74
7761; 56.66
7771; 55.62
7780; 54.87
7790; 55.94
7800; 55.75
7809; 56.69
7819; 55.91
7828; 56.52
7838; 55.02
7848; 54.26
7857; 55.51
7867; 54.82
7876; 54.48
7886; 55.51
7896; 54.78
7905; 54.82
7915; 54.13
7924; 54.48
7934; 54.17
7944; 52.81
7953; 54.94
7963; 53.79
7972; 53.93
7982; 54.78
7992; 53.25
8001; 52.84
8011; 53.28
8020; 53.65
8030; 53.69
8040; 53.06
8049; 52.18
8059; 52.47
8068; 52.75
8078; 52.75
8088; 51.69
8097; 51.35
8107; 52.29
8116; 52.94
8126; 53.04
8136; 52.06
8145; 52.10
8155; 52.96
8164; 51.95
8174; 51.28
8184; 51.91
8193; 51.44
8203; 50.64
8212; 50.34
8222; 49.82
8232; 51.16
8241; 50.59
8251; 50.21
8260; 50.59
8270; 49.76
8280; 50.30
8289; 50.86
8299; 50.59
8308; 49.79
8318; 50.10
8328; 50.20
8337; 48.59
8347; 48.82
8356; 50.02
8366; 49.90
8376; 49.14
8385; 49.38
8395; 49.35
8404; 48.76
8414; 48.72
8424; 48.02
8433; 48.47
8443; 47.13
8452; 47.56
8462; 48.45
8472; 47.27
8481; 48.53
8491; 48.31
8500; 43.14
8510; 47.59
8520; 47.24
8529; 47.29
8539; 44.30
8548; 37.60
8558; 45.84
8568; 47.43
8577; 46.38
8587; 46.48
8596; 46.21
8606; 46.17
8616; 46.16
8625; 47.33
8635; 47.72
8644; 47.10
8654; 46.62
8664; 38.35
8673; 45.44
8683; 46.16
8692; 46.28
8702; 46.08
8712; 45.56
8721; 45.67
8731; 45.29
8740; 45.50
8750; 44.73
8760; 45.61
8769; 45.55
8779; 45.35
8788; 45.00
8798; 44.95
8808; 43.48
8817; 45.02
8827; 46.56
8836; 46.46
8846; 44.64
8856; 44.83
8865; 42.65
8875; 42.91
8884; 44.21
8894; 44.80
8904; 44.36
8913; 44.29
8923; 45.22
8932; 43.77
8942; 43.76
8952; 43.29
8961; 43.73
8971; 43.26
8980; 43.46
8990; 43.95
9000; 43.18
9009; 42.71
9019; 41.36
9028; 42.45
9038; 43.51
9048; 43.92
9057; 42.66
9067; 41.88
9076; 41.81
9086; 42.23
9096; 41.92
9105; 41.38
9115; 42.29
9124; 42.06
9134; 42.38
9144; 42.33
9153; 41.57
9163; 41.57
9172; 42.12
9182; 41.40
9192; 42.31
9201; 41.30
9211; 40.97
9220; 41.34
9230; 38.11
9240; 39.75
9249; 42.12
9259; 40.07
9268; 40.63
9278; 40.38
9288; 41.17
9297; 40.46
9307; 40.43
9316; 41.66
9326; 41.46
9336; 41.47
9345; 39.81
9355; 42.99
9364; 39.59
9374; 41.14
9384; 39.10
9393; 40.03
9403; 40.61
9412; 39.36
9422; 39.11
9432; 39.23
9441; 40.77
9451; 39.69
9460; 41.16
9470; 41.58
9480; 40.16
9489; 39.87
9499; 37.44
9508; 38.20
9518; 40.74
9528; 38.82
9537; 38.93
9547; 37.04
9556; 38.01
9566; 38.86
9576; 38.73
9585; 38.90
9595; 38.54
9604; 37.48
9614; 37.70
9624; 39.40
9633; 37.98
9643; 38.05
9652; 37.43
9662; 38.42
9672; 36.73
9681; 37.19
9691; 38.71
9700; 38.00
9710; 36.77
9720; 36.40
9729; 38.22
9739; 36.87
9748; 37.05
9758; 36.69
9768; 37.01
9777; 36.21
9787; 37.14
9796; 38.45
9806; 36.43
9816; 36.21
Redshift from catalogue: 0.00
